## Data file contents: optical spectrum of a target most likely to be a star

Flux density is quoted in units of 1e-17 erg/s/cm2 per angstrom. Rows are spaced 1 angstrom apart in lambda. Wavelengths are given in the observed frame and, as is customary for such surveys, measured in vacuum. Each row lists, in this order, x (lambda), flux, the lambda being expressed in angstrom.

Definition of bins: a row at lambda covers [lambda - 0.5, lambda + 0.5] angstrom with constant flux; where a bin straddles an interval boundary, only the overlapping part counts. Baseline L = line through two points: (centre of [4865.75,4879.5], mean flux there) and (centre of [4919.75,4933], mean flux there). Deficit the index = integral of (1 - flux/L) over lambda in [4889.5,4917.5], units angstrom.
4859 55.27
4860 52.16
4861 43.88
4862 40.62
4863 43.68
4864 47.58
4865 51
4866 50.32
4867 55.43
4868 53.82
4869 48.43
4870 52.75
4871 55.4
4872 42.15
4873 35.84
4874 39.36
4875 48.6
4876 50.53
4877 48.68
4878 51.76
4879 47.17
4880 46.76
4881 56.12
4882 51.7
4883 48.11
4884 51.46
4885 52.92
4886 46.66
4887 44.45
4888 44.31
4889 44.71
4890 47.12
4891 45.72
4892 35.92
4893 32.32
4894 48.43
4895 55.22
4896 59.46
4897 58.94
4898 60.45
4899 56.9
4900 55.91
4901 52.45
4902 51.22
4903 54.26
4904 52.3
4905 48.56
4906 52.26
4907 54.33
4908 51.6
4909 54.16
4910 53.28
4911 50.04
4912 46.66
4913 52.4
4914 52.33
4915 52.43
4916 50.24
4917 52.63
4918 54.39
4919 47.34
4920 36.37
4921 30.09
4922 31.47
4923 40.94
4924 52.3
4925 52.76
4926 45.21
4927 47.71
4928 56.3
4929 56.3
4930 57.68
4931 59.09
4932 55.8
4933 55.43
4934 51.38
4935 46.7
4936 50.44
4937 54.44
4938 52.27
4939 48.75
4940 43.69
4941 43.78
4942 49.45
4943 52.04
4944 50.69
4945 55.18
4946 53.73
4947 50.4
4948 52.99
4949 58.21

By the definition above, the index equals -1.7 angstrom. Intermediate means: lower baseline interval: 48.6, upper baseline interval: 48.4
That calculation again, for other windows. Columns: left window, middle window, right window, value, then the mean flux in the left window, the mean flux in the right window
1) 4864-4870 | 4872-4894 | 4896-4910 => 2.74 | 51.5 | 54.3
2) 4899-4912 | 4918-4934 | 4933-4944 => 0.65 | 52.5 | 49.6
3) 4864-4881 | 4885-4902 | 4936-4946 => -0.07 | 48.8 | 50.2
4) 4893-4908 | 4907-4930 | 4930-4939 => 1.95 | 53.5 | 53.2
